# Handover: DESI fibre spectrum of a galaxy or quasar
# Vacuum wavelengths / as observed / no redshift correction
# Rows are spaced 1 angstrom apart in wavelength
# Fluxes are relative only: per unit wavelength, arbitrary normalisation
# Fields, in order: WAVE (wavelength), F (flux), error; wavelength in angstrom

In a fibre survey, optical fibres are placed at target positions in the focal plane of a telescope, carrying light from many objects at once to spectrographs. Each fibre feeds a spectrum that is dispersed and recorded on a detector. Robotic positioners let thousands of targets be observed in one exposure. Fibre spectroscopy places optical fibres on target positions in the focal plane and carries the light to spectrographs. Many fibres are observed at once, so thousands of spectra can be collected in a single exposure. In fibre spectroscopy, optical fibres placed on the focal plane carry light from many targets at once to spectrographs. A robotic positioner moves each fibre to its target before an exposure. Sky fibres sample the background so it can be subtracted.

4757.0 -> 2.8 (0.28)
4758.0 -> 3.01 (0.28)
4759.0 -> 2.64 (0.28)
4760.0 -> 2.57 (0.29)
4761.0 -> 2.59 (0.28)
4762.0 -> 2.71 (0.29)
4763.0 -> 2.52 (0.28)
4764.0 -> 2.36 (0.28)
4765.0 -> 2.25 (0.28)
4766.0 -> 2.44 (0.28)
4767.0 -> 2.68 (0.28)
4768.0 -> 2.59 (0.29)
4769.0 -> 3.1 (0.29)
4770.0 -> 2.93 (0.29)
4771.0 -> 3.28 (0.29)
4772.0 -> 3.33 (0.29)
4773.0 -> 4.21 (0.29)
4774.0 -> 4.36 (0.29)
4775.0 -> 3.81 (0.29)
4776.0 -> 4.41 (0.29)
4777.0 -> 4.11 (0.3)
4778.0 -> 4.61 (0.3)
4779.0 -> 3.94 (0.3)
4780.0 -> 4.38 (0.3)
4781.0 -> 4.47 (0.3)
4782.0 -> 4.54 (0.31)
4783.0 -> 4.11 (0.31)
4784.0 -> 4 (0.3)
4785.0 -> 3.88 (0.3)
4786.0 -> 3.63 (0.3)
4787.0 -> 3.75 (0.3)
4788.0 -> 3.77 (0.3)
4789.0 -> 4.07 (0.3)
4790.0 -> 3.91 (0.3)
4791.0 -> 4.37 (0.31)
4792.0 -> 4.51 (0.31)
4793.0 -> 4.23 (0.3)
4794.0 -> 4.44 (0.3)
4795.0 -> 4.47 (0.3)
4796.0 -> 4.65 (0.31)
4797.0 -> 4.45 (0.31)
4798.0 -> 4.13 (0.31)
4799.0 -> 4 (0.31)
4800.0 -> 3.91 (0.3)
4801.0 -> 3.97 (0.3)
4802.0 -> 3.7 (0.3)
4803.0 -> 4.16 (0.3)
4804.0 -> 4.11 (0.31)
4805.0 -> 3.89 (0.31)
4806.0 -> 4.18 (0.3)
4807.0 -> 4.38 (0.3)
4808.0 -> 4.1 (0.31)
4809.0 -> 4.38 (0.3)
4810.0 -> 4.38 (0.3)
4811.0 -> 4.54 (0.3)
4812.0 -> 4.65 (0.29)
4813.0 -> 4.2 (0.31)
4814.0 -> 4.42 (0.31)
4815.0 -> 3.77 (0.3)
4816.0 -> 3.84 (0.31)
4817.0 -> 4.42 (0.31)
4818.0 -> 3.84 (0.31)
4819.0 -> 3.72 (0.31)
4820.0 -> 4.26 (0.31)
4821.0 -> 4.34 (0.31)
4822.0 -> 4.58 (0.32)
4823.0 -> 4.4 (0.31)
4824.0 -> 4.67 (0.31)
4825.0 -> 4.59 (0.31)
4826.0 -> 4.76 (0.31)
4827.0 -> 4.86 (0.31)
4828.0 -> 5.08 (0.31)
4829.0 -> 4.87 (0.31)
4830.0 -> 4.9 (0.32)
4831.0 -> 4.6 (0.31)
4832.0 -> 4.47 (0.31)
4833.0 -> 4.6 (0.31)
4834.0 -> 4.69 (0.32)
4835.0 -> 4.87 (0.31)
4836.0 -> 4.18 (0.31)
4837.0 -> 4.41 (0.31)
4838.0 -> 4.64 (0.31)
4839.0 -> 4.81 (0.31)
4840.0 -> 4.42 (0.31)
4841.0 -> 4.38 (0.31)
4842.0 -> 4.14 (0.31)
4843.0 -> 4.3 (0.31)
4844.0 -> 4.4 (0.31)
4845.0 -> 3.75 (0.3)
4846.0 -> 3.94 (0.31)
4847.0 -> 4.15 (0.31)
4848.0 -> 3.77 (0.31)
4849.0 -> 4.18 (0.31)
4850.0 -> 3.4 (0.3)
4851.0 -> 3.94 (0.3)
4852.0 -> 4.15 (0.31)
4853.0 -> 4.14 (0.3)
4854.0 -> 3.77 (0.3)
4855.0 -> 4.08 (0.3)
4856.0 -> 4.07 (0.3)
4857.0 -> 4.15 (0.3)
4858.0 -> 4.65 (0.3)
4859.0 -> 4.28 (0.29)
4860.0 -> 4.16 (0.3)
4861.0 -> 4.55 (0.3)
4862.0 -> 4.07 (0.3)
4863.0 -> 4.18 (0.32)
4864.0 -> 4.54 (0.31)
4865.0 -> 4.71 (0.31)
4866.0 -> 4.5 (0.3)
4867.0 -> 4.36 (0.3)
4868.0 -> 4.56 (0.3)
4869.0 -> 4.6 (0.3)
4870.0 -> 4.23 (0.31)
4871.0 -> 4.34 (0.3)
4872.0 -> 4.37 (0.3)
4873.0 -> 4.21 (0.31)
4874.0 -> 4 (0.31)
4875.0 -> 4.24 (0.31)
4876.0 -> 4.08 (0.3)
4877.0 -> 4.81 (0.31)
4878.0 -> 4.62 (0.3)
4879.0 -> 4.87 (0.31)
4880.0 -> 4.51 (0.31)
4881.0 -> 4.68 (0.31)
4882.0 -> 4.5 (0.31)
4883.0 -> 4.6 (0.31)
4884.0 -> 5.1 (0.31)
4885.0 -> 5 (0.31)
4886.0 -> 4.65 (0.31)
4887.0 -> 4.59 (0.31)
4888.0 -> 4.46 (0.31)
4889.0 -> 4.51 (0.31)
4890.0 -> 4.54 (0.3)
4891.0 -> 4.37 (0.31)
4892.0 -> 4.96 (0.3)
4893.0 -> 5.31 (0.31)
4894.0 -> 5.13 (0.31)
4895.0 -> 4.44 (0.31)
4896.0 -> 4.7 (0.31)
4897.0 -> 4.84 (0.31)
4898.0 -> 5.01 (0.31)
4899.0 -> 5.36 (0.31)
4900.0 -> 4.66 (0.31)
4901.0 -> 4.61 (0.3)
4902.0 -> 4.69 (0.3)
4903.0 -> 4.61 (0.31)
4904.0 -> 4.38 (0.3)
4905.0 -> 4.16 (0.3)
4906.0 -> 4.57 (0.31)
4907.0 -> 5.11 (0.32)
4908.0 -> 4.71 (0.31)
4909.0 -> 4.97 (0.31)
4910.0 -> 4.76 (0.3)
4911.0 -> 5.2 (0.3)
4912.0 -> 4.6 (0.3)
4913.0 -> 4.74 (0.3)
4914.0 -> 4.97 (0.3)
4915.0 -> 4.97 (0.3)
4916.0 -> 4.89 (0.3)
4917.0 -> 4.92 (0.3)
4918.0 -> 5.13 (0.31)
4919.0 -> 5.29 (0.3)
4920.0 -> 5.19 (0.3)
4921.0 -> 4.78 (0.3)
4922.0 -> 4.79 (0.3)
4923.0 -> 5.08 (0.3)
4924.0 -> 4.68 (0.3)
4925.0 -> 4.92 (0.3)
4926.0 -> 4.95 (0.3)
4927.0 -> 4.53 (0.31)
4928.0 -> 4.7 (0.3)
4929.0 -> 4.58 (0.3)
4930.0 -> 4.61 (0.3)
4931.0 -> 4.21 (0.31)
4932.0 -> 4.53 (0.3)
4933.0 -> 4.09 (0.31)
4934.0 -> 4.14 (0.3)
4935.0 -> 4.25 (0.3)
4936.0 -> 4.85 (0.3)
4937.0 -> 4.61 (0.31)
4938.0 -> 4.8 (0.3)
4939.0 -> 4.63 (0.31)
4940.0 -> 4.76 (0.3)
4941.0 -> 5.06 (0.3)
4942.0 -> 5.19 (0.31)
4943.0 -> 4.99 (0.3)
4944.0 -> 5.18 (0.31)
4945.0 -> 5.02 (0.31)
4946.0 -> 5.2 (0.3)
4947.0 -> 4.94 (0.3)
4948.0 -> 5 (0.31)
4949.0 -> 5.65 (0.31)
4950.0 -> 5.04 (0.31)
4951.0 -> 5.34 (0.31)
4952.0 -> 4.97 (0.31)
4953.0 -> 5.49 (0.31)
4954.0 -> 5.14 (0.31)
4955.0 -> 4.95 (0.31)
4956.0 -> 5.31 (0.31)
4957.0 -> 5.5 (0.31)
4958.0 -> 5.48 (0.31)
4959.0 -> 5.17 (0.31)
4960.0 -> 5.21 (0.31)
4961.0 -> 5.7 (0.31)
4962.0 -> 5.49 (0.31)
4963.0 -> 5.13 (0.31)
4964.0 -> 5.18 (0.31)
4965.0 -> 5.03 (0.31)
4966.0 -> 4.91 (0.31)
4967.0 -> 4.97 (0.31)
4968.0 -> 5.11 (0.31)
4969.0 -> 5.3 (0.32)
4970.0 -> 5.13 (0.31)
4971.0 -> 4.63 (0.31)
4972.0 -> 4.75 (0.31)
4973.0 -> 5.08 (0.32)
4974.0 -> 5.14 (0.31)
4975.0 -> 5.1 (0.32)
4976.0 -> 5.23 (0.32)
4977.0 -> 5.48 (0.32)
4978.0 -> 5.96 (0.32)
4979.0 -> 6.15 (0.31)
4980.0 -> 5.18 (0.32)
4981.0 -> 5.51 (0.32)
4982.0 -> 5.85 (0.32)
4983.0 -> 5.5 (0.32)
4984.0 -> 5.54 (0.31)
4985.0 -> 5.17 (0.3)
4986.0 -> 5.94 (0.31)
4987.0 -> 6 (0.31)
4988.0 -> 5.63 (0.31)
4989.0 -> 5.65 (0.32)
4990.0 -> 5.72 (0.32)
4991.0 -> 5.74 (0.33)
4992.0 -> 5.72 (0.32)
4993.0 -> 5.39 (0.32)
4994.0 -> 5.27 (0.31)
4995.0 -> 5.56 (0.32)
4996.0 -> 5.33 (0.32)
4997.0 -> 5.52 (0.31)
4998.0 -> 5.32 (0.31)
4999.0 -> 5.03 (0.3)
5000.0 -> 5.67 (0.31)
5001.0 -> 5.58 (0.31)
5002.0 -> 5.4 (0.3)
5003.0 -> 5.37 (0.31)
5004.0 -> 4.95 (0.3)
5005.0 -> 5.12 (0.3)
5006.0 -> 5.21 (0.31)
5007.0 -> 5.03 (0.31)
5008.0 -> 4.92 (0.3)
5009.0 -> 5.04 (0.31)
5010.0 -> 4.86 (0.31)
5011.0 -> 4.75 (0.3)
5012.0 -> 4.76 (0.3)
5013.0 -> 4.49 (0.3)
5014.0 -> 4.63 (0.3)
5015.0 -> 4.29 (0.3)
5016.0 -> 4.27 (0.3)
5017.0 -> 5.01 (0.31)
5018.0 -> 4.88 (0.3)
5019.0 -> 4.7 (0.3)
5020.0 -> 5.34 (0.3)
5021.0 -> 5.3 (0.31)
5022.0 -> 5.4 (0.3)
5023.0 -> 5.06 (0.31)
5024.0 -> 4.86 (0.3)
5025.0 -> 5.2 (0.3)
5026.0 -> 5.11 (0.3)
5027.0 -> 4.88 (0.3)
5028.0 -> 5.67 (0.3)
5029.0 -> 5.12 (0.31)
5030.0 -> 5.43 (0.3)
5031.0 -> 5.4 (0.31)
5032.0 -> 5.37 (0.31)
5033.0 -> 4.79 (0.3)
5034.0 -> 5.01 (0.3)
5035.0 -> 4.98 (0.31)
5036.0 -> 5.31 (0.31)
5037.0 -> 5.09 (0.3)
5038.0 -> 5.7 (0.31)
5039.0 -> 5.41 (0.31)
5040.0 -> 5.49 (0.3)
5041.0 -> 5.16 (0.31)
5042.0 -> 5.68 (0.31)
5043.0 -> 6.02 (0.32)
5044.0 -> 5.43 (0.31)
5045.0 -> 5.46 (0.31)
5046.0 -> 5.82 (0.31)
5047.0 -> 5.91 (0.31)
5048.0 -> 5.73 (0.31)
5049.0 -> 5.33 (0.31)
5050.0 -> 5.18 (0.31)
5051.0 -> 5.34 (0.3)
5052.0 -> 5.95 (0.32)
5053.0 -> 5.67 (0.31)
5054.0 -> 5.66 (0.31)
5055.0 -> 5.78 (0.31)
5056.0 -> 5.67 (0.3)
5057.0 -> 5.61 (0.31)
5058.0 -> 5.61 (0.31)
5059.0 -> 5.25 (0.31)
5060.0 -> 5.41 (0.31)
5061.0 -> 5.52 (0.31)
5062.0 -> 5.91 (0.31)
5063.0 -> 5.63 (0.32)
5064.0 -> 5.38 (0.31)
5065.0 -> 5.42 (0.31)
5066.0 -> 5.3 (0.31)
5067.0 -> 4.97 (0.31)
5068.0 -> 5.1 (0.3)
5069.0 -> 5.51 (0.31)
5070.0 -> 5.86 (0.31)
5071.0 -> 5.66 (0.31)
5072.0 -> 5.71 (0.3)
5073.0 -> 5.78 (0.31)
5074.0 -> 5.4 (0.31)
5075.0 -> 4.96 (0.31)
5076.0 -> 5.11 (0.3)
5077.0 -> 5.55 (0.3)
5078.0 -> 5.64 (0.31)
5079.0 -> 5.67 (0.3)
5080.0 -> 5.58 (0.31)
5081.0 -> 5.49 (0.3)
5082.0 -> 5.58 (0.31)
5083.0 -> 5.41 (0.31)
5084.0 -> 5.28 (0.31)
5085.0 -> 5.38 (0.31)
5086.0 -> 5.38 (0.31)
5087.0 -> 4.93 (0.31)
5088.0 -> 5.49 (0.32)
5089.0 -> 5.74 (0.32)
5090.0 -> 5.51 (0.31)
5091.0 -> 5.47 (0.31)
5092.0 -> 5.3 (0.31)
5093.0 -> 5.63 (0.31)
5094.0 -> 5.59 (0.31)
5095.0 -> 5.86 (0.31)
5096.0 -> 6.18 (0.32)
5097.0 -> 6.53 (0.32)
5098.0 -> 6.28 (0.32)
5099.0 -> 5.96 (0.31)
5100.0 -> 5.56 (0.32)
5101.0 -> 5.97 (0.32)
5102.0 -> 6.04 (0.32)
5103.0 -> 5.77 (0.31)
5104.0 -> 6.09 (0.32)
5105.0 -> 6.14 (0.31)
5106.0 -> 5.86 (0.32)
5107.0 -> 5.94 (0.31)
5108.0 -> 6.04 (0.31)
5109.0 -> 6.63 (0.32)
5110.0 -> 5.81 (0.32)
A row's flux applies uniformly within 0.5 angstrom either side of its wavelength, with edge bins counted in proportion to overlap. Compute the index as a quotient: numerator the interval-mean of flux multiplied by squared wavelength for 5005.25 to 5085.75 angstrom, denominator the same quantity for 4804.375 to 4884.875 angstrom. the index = 1.32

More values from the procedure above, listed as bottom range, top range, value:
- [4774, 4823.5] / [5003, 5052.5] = 1.36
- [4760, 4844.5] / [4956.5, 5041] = 1.39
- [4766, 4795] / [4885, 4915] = 1.28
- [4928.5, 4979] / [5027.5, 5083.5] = 1.13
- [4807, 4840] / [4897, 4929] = 1.12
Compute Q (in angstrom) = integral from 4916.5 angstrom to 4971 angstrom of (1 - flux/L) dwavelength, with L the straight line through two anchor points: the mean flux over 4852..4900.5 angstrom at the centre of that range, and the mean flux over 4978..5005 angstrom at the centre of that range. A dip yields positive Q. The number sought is 1.4 angstrom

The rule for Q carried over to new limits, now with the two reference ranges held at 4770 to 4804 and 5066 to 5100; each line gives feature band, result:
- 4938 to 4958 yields -1.0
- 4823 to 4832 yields -1.0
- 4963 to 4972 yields -0.1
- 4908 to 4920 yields -0.6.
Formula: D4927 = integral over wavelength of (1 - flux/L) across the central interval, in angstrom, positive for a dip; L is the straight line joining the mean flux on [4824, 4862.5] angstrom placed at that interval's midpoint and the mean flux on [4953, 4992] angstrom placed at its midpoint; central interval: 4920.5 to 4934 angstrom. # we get 1.0 angstrom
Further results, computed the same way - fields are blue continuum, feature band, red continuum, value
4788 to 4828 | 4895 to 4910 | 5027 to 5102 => 0.0 angstrom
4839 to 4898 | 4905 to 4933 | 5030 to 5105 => -0.7 angstrom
